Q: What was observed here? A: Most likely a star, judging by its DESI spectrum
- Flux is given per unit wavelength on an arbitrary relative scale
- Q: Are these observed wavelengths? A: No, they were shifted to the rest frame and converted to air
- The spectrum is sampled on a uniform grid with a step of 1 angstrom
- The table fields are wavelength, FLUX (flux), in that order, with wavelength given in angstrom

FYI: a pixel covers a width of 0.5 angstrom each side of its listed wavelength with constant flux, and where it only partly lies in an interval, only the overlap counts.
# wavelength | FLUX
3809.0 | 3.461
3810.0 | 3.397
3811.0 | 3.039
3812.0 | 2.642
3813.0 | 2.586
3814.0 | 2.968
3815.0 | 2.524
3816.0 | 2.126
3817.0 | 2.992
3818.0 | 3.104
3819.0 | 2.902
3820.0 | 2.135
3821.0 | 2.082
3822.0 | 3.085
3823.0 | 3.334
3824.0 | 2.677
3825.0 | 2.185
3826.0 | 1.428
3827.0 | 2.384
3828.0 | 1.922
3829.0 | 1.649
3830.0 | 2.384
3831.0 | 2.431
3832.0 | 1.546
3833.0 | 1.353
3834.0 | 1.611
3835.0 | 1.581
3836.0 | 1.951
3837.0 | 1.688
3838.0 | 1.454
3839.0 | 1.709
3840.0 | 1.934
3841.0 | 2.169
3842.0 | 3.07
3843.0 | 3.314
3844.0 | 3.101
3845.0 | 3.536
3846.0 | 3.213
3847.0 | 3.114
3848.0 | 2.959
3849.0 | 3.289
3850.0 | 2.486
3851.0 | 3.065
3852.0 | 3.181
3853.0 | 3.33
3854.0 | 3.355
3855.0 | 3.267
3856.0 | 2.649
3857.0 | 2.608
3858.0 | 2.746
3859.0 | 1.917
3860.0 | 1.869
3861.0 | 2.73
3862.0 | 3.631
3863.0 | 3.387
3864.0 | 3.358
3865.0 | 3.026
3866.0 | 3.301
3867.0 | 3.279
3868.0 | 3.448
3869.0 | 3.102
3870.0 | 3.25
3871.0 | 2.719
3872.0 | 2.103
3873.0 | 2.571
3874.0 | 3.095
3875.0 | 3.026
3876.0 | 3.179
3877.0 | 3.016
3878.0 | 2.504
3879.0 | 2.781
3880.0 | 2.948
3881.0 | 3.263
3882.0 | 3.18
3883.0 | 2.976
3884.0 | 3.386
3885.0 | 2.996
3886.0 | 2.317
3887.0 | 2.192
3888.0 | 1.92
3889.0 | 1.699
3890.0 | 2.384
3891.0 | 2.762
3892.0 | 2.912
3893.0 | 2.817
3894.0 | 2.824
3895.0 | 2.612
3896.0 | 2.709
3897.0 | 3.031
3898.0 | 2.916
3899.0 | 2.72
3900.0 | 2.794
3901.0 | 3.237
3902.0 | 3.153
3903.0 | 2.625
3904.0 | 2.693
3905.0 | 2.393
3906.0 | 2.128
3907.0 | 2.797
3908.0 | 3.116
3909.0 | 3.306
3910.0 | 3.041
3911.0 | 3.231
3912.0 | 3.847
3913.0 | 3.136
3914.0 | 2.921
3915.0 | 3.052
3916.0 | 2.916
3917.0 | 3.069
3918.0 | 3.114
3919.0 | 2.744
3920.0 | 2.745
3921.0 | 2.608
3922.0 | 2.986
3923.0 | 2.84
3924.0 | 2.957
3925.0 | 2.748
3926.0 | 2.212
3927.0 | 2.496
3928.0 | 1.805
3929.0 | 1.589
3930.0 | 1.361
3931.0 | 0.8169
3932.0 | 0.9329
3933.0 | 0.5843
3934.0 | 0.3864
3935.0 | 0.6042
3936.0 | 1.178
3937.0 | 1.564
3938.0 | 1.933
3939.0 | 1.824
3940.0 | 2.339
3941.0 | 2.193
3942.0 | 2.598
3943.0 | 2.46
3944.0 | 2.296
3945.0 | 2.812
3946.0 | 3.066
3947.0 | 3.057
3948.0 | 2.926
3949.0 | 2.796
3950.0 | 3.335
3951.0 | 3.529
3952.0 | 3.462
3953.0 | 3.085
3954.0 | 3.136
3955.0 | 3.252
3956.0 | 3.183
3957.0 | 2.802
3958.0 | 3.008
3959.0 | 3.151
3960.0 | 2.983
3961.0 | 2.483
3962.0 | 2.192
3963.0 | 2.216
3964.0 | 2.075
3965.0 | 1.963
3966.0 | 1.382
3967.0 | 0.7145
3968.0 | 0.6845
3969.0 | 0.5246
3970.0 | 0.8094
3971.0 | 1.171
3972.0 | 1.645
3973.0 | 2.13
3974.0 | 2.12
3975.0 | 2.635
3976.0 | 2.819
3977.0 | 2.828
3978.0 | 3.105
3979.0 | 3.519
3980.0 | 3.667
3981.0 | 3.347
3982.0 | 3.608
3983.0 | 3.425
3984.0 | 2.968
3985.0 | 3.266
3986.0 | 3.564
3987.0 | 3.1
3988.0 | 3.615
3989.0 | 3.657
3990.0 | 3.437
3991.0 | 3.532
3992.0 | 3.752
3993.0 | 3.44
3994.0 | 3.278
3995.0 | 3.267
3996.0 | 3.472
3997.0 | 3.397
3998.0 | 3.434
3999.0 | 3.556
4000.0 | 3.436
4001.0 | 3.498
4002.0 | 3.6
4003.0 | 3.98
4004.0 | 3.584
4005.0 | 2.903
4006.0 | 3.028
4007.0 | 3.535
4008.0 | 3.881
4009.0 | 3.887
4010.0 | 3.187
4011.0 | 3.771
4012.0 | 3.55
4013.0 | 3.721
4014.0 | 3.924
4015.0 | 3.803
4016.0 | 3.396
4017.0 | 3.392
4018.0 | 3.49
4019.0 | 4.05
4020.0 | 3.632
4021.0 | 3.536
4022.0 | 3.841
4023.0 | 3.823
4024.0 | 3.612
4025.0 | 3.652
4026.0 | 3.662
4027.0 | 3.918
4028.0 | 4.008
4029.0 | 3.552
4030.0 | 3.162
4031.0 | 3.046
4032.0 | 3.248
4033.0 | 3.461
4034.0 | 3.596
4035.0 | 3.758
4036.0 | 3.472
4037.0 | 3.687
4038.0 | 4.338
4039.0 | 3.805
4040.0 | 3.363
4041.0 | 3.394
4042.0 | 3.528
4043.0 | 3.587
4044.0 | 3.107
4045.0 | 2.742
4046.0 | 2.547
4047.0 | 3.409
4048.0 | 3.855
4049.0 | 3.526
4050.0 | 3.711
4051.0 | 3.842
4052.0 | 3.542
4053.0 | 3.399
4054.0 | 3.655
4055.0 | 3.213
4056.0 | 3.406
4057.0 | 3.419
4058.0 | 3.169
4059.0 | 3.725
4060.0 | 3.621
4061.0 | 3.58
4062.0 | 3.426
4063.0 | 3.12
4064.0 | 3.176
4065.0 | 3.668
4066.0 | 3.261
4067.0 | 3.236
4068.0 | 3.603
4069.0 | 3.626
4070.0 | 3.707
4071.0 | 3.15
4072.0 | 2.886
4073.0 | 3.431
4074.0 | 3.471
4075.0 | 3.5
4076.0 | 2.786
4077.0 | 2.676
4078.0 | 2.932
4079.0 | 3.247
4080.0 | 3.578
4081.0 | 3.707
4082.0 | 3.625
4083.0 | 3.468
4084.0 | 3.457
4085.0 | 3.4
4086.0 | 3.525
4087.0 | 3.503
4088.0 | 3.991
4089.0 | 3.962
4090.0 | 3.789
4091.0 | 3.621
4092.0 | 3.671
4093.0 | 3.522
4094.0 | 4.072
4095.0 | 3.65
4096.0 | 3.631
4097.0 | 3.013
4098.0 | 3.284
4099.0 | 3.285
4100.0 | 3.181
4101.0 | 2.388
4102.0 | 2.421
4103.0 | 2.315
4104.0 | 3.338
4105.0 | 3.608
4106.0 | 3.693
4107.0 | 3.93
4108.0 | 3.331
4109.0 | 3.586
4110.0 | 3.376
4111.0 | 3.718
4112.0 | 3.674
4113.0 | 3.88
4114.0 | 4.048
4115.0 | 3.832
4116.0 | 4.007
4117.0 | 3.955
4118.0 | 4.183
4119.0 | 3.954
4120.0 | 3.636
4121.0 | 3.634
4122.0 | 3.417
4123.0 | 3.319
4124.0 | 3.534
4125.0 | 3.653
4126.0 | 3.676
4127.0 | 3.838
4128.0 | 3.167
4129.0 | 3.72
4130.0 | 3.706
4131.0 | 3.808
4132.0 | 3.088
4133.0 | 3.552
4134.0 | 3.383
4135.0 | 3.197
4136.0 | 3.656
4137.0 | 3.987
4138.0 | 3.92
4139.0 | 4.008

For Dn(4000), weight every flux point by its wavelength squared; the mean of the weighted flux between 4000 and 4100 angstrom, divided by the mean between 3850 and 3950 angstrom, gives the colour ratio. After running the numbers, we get 1.4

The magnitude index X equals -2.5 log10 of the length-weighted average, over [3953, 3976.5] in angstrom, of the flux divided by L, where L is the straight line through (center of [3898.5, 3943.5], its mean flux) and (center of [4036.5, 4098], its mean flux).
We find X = 0.246 mag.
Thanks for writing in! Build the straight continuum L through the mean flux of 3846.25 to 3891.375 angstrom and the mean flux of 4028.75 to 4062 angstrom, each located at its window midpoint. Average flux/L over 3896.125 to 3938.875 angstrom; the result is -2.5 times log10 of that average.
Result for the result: 0.24 mag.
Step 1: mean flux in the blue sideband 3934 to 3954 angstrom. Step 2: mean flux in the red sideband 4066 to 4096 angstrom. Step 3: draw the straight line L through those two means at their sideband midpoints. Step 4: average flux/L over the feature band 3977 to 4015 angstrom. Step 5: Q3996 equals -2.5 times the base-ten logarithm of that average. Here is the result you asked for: -0.22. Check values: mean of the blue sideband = 2.44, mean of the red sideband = 3.47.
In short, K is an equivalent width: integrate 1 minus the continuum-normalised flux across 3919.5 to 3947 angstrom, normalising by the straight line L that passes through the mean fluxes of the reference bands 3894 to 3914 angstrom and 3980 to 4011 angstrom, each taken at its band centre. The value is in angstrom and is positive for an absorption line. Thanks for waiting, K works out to 9.6 angstrom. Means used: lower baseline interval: 2.92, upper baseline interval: 3.46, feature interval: 2.02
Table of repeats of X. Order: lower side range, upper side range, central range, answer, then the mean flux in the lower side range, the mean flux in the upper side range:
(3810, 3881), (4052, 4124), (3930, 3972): 0.38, 2.67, 3.47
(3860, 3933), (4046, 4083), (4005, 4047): -0.09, 2.75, 3.4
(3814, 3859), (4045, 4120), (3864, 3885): -0.14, 2.51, 3.47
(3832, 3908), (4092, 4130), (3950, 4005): 0.08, 2.73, 3.53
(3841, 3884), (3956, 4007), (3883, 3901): 0.11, 2.99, 2.85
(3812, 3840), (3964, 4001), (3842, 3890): -0.23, 2.22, 2.79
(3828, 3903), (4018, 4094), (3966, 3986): 0.32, 2.71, 3.5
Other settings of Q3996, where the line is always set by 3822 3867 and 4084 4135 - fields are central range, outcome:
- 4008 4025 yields -0.15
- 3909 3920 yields -0.10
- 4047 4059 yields -0.06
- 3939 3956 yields 0.03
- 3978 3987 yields -0.10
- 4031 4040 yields -0.11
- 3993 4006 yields -0.10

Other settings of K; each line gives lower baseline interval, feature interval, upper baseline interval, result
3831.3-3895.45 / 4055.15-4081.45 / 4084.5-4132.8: 0.5 angstrom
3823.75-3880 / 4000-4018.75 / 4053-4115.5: -2.3 angstrom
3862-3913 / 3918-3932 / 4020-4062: 3.5 angstrom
